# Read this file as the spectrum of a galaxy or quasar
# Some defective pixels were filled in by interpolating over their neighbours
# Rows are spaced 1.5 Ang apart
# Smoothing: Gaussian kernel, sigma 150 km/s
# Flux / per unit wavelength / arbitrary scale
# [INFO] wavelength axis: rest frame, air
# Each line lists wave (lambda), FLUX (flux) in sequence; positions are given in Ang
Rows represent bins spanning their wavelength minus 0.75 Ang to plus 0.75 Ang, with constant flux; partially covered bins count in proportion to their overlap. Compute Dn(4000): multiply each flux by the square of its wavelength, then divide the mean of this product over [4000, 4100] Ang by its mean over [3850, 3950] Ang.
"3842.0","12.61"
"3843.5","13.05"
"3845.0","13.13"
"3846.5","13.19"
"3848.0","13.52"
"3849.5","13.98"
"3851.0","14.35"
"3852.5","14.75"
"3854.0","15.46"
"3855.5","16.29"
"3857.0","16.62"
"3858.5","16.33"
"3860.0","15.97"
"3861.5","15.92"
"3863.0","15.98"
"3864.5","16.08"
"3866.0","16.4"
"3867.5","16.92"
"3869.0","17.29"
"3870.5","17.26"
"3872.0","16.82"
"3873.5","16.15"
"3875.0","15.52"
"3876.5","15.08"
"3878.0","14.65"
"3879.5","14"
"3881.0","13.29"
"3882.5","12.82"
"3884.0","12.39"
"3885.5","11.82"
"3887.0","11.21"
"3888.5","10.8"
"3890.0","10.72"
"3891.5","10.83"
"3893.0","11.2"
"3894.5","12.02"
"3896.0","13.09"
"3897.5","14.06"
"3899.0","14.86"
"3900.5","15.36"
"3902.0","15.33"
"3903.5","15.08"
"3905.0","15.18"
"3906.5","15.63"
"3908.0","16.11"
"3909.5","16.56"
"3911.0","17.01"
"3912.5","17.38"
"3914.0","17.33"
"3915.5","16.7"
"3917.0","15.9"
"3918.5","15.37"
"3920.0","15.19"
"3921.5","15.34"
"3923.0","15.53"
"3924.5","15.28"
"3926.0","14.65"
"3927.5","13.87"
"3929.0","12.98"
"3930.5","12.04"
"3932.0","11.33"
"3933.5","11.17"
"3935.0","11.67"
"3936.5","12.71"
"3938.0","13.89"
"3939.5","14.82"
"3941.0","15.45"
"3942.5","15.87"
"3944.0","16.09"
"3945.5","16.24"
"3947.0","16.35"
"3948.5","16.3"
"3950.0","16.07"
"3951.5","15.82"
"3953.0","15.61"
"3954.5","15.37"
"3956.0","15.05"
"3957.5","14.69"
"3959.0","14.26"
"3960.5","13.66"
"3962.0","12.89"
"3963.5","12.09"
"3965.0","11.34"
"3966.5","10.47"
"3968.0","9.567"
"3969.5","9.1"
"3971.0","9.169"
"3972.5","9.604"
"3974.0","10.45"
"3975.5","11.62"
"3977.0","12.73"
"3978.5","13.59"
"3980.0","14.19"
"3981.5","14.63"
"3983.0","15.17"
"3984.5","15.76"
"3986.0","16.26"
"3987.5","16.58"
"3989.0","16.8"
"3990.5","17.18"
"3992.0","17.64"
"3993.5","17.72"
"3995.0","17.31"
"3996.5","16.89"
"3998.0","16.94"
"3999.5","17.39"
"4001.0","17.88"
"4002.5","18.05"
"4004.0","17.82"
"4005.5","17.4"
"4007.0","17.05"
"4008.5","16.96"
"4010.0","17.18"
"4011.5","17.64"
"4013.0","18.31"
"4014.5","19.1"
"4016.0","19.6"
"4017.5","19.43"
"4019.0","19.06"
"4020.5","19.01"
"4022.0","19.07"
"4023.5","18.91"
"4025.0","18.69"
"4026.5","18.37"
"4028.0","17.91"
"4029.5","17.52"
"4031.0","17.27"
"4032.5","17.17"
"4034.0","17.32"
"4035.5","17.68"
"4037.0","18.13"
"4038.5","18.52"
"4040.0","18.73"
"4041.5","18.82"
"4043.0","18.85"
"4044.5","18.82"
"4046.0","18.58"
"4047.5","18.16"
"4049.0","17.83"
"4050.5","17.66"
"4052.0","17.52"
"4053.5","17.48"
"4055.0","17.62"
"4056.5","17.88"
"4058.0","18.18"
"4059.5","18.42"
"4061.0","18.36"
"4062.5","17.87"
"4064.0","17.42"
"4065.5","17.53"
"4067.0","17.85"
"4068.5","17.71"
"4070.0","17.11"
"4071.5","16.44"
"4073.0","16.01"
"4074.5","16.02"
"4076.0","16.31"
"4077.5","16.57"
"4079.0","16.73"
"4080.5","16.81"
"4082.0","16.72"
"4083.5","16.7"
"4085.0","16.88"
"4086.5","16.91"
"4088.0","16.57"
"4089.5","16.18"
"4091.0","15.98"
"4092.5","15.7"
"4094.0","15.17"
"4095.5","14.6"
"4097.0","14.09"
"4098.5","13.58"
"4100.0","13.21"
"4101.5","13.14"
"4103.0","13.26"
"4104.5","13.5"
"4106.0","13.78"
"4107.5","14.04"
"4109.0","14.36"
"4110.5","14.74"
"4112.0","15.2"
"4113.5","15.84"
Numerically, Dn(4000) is 1.3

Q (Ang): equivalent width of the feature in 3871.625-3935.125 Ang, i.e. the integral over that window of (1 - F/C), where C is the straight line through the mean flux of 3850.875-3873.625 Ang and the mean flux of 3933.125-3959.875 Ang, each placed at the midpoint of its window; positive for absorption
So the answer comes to 5.7 Ang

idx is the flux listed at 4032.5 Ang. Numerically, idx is 17.17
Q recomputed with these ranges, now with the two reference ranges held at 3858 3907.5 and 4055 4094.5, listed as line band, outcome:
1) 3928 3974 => 5.90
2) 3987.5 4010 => -1.94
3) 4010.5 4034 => -3.13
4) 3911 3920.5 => -0.98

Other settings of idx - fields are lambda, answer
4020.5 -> 19.01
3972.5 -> 9.604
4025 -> 18.69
